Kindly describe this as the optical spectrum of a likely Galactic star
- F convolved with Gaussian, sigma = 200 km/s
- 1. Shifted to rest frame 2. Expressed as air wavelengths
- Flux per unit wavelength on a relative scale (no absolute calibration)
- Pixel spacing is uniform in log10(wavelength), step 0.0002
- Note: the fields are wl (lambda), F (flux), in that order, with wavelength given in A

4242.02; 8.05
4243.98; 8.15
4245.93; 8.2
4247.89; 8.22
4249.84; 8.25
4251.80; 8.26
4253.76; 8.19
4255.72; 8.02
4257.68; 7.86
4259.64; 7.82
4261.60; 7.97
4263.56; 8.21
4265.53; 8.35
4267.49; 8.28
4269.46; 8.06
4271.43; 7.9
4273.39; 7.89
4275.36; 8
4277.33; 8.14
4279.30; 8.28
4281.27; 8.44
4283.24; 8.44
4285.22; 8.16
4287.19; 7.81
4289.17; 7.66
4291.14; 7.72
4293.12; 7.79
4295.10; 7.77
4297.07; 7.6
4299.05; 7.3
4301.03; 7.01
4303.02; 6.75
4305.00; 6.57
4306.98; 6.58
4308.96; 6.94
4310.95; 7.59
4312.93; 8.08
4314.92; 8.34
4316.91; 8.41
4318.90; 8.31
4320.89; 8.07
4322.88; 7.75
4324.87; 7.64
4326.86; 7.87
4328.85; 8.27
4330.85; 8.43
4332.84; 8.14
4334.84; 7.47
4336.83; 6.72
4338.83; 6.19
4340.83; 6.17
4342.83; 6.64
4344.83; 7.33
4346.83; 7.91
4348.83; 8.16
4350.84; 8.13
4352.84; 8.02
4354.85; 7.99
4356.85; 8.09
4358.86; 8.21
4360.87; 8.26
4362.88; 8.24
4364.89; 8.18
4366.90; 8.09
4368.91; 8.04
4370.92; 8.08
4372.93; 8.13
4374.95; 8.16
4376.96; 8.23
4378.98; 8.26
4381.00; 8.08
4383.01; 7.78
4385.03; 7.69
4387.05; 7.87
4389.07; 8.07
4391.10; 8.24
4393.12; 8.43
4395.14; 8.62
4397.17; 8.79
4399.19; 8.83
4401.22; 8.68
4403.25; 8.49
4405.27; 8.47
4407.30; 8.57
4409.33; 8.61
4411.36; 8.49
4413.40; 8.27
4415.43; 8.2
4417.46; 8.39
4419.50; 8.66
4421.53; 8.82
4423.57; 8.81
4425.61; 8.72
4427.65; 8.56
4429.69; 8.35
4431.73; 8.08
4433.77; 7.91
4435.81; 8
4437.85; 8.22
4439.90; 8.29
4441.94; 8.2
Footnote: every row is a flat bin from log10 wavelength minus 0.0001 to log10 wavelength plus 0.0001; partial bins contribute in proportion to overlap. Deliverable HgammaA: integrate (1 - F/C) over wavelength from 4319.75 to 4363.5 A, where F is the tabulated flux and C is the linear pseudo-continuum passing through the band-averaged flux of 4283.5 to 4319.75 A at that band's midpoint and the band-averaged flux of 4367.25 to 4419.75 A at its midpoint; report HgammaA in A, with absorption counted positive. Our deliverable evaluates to 1.1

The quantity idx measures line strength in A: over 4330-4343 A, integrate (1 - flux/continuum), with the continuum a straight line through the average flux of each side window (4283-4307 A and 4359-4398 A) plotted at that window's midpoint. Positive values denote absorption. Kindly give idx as 1.2 A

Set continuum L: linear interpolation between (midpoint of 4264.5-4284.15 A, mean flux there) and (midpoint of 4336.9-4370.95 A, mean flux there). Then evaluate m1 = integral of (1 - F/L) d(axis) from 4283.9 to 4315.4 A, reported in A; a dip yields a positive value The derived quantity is 2.2 A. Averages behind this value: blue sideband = 8.18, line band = 7.47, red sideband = 7.71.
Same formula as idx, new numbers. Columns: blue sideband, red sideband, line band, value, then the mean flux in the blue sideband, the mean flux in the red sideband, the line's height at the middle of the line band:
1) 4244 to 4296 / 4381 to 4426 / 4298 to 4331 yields 2.3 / 8.07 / 8.42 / 8.18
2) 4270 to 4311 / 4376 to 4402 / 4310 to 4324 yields -0.5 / 7.64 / 8.27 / 7.81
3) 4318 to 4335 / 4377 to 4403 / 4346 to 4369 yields 0.1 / 8.02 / 8.28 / 8.15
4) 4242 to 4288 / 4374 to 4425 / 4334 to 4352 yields 2.3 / 8.13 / 8.38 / 8.28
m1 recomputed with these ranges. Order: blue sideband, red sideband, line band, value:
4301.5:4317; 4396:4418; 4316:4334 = -1.35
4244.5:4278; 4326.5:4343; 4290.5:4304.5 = 0.62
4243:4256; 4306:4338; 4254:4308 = 1.49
